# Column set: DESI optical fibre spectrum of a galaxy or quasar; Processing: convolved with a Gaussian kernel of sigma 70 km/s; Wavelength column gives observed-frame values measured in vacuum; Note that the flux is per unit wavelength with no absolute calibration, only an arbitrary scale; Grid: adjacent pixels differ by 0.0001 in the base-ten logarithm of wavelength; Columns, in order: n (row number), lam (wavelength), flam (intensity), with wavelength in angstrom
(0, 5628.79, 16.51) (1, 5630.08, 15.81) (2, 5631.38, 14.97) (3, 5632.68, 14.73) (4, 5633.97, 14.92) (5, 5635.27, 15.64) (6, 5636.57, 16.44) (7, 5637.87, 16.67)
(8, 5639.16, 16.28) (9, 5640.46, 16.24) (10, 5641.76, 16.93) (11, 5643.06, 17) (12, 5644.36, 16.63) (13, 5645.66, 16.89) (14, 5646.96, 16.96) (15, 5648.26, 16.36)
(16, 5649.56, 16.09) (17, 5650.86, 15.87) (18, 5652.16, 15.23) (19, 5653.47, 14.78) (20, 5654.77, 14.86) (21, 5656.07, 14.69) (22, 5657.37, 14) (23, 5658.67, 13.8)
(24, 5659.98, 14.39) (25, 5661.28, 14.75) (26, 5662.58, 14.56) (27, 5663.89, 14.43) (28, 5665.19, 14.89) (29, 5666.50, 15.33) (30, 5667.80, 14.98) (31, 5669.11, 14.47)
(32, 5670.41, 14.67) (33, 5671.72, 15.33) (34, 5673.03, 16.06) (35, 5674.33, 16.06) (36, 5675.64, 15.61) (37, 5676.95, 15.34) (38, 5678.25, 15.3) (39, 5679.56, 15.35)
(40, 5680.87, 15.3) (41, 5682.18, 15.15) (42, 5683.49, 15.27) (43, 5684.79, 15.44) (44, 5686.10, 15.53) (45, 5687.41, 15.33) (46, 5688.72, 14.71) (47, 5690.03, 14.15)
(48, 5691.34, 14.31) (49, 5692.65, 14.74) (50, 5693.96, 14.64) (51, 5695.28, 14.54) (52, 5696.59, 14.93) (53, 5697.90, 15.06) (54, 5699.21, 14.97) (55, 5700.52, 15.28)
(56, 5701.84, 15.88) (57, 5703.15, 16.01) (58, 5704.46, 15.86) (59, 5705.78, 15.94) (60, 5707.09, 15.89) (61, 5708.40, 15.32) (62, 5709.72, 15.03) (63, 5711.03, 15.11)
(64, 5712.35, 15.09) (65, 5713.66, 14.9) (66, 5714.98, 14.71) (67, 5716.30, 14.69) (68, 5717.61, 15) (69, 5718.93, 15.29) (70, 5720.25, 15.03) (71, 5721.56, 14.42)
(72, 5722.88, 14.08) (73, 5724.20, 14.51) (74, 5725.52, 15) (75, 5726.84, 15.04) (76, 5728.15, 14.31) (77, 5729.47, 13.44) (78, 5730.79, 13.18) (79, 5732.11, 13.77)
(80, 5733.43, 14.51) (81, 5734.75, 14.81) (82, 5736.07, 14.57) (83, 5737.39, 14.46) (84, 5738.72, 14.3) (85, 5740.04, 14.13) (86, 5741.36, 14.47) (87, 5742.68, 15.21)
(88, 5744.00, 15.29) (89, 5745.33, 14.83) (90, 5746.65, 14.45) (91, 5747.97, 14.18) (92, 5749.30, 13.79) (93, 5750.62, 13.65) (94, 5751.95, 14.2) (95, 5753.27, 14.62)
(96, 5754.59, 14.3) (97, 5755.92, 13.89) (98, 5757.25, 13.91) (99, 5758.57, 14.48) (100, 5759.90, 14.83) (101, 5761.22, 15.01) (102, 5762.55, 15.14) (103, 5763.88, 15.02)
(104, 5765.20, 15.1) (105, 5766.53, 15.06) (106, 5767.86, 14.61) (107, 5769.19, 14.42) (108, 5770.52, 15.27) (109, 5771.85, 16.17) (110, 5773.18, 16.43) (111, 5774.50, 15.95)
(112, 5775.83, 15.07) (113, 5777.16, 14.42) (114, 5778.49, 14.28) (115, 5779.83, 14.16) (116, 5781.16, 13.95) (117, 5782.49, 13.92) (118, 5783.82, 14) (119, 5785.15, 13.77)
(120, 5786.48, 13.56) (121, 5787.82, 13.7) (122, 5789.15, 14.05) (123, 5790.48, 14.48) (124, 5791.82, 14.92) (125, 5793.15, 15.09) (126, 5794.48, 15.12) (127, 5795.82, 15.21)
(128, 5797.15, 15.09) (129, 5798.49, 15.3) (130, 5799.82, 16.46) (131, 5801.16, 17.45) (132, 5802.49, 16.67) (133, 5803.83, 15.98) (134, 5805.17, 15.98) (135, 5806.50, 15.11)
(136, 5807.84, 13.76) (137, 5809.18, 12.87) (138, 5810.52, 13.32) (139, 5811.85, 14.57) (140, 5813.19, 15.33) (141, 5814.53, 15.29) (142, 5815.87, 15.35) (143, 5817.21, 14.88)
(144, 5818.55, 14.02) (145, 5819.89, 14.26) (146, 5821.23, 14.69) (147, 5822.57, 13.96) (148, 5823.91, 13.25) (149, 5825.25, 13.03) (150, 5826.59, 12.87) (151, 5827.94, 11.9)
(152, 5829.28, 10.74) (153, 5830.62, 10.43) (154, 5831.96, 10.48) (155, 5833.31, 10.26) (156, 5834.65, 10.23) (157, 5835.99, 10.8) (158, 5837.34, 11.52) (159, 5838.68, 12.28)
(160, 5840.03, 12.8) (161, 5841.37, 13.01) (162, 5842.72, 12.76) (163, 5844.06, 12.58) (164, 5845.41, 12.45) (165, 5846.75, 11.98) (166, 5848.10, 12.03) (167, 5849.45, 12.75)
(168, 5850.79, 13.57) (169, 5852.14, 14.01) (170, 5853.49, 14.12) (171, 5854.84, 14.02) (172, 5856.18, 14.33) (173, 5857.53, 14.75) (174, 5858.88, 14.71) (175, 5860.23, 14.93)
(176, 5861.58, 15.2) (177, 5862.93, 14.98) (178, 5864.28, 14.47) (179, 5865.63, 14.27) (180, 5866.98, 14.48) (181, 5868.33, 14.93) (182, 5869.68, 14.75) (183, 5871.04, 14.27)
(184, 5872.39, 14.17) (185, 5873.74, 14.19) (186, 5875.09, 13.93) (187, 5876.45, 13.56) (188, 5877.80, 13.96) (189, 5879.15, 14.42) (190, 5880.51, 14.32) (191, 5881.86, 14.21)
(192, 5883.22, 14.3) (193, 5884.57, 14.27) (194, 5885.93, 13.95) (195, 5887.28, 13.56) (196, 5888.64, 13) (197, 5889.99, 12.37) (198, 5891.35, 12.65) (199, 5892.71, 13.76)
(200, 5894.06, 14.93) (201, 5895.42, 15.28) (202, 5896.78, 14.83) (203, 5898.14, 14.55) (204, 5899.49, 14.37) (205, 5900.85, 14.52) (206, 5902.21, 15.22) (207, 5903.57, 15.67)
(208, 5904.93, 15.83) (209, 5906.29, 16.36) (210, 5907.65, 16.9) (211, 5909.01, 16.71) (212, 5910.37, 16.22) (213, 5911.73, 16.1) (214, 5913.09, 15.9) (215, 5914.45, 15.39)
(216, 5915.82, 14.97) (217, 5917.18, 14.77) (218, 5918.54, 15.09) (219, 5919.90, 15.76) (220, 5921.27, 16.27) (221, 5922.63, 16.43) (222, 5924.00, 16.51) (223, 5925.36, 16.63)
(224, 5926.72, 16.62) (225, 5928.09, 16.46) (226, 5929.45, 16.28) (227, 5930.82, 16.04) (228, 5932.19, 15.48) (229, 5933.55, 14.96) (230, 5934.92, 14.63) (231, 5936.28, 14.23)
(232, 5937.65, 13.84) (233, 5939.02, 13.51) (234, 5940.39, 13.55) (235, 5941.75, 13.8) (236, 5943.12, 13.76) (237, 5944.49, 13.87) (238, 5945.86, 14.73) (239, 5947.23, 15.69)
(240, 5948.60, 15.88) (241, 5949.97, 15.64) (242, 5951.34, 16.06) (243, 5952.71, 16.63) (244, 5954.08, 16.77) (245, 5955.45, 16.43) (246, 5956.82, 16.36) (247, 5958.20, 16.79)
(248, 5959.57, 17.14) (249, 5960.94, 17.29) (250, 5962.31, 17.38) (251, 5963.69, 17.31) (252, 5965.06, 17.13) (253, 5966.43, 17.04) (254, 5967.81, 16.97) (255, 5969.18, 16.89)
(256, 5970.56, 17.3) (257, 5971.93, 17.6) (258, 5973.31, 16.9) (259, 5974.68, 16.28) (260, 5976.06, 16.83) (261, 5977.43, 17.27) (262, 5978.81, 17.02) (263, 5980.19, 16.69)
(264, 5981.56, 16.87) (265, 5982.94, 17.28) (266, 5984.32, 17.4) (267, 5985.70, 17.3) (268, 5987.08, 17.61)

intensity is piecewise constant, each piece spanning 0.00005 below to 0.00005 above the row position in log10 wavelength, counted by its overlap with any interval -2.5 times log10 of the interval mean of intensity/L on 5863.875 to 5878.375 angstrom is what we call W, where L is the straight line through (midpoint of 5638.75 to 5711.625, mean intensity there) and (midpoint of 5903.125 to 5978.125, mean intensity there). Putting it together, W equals 0.11 mag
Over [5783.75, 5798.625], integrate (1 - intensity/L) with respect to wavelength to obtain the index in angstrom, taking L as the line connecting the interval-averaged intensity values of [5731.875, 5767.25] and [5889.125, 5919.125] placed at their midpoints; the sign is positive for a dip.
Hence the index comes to 0.17 angstrom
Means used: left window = 14.5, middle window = 14.5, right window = 15.1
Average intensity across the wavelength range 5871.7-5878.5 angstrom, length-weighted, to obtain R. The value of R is 14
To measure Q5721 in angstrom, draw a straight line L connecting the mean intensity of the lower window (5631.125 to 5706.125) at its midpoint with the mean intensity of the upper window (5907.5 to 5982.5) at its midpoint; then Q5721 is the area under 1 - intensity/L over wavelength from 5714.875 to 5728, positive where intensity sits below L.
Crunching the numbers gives 0.61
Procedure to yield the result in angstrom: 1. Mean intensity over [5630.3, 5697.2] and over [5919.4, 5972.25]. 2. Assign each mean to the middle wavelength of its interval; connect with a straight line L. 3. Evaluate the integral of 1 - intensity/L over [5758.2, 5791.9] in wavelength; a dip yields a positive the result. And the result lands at 1.9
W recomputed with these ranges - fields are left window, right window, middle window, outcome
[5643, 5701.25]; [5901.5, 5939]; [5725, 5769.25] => 0.06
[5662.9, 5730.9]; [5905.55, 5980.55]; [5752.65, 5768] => 0.04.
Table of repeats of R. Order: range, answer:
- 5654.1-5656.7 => 14.8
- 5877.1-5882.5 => 14.2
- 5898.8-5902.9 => 14.7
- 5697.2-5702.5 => 15.3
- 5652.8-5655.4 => 14.8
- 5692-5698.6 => 14.8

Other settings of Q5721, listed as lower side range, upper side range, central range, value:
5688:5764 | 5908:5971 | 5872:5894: 2.5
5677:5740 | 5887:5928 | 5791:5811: -0.2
